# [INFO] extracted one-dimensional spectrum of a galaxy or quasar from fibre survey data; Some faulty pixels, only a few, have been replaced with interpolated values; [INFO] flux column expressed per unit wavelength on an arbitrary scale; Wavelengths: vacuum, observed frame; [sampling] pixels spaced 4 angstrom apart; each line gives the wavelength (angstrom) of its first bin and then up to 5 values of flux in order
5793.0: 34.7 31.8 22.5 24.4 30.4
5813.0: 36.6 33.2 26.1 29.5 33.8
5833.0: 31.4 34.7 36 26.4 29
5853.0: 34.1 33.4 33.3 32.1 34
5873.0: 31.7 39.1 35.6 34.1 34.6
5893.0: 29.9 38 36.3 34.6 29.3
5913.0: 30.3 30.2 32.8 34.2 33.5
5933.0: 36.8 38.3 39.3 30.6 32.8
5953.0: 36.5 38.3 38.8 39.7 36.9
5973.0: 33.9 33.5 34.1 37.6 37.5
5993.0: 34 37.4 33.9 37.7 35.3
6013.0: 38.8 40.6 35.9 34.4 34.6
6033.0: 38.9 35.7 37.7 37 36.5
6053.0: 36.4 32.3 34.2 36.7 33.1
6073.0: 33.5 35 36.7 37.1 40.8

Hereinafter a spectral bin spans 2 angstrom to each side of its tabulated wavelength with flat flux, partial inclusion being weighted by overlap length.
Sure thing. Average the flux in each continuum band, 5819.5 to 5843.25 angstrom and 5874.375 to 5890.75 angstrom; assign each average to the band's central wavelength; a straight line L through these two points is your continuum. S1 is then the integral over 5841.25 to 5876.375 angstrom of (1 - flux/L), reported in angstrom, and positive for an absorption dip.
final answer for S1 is 1.8 angstrom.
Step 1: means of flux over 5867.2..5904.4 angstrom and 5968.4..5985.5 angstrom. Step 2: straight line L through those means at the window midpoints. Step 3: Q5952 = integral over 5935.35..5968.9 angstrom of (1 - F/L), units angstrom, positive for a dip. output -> -1.9 angstrom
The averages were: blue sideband 34.8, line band 36.8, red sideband 34.9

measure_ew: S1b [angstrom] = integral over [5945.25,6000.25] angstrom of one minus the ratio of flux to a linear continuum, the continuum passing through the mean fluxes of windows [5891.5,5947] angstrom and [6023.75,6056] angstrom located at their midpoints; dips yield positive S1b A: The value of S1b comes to -1.6 angstrom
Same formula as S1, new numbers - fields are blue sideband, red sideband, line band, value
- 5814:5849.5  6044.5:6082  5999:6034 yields -2.4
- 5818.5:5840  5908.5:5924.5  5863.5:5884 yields -2.2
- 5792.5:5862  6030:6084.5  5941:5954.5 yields -0.2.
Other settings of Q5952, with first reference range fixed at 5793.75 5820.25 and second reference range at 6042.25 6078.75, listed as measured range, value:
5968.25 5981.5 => -0.46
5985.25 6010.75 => -1.76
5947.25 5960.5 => -1.37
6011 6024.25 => -1.51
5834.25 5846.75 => -0.77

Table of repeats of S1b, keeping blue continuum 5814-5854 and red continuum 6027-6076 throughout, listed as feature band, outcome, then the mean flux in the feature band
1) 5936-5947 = -0.8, 35.9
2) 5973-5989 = -0.5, 35.2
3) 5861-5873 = -0.3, 32.9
